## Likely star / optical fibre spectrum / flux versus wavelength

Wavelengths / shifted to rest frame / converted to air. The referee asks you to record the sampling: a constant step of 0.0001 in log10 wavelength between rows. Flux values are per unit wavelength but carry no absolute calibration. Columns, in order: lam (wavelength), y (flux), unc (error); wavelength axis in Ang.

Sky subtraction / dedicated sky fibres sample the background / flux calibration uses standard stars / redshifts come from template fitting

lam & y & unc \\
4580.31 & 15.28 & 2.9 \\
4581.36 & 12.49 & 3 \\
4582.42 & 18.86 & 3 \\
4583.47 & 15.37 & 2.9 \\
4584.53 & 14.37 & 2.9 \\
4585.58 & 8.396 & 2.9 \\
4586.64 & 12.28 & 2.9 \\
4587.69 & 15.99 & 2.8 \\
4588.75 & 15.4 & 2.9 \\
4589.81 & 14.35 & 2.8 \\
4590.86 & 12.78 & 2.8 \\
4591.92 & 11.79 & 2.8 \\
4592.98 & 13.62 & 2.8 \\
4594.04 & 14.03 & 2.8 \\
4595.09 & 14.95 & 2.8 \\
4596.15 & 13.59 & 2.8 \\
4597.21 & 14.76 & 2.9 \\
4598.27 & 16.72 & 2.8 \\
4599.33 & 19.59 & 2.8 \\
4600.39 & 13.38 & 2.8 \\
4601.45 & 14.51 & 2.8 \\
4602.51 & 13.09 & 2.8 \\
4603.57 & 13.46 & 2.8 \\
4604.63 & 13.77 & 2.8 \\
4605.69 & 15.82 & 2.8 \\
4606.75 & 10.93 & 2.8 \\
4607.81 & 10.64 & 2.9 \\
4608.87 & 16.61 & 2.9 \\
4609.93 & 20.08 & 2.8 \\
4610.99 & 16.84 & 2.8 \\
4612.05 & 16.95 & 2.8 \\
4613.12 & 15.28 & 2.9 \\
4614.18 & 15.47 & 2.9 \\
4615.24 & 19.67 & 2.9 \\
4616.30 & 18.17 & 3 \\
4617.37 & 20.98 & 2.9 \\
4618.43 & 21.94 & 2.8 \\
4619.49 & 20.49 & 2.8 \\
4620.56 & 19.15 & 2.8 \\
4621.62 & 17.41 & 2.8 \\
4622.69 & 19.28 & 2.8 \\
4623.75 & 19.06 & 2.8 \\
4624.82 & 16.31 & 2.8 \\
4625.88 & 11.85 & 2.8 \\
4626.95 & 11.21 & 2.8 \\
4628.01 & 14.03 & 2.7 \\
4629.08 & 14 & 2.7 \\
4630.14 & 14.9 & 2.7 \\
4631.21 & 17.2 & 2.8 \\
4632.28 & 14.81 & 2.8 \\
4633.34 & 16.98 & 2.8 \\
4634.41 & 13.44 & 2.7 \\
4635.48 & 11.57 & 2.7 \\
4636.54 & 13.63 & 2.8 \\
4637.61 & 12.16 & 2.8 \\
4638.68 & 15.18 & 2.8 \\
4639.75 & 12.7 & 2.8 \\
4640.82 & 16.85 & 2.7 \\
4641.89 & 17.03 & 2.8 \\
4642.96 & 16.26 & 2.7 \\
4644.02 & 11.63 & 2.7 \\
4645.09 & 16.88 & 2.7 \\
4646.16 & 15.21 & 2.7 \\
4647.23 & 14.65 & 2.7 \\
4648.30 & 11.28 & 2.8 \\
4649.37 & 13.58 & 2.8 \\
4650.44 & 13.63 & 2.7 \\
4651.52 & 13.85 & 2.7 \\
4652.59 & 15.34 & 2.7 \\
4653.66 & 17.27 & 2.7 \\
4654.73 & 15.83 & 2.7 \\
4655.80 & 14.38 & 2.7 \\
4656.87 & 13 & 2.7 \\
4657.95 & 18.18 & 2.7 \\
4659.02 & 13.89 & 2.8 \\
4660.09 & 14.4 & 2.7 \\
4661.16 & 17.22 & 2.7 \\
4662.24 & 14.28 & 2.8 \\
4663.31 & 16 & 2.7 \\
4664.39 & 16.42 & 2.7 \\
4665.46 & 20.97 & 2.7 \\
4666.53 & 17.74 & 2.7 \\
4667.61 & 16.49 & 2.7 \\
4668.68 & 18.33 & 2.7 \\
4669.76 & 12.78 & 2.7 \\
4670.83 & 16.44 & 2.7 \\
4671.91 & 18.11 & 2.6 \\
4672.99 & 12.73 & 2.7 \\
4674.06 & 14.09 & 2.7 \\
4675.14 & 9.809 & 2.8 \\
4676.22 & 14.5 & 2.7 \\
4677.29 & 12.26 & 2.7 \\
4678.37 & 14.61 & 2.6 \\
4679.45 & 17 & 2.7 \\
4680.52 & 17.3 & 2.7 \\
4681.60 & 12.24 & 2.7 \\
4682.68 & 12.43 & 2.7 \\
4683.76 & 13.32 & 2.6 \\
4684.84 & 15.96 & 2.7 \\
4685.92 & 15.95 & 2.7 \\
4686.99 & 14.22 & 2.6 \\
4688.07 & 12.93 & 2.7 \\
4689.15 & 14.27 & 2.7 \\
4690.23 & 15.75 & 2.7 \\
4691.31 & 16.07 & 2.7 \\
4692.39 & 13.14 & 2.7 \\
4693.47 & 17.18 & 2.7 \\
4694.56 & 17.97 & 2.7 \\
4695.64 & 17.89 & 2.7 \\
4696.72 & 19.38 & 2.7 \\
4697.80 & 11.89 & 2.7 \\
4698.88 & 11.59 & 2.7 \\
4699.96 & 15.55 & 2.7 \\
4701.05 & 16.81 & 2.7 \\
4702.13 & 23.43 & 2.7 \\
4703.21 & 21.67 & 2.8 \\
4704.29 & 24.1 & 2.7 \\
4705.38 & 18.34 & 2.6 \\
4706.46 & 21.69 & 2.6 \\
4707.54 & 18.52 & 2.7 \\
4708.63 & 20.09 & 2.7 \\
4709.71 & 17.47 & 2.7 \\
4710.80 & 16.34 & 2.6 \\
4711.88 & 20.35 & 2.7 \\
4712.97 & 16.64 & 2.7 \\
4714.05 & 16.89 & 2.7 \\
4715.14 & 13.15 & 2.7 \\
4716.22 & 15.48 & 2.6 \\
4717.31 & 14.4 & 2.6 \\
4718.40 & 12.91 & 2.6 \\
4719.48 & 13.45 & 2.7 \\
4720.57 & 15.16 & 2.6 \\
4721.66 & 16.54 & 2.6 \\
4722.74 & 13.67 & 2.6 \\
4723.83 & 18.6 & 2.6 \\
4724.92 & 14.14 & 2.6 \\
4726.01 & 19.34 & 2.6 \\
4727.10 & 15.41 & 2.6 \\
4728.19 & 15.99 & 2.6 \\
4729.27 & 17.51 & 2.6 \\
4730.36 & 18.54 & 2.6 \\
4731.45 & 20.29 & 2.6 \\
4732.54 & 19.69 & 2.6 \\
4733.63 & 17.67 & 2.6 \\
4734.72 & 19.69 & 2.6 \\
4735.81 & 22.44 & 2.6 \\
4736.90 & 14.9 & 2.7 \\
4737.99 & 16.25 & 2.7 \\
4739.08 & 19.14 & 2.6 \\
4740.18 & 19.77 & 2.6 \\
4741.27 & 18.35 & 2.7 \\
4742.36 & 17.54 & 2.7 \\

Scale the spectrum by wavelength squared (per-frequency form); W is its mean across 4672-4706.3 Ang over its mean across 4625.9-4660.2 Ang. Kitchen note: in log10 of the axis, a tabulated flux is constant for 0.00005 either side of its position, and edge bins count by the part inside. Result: 1.1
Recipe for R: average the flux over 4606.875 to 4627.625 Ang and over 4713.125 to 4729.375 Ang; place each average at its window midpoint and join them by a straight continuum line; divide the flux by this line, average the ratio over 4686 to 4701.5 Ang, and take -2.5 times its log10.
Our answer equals 0.04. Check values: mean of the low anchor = 17.1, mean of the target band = 15.3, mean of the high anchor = 15.5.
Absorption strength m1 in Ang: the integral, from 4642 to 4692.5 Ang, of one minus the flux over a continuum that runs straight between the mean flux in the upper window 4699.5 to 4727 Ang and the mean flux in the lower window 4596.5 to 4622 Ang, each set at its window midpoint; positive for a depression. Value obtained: 5.9 Ang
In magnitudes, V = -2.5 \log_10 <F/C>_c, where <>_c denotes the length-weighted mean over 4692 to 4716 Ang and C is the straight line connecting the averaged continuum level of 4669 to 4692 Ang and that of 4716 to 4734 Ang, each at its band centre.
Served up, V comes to -0.147 mag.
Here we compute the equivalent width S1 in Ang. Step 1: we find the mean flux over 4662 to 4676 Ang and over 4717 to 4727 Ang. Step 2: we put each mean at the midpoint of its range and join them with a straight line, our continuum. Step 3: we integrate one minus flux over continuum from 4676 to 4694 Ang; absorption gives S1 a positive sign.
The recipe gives 1.1 Ang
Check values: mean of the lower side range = 15.7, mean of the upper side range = 15.4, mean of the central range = 14.7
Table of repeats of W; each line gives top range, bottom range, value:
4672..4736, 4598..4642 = 1.08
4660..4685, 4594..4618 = 1.00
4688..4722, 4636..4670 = 1.13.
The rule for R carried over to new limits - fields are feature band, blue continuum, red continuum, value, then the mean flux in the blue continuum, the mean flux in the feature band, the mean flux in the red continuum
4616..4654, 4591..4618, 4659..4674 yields 0.015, 15.4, 15.5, 16.1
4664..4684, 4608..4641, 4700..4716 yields 0.169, 16.2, 15.2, 18.8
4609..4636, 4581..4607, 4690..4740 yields -0.122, 14.2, 16.7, 17.3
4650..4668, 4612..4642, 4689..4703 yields 0.028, 16.1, 15.8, 16.4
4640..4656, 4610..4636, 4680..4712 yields 0.122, 16.6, 14.9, 16.8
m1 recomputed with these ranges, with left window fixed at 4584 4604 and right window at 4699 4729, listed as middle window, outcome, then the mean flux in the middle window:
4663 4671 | -0.5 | 16.9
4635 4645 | 0.7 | 14.3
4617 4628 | -2.1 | 17.5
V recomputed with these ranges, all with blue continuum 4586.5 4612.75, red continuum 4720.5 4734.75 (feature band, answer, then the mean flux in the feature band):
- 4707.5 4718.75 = 0.03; 16.5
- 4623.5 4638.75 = 0.07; 14.3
